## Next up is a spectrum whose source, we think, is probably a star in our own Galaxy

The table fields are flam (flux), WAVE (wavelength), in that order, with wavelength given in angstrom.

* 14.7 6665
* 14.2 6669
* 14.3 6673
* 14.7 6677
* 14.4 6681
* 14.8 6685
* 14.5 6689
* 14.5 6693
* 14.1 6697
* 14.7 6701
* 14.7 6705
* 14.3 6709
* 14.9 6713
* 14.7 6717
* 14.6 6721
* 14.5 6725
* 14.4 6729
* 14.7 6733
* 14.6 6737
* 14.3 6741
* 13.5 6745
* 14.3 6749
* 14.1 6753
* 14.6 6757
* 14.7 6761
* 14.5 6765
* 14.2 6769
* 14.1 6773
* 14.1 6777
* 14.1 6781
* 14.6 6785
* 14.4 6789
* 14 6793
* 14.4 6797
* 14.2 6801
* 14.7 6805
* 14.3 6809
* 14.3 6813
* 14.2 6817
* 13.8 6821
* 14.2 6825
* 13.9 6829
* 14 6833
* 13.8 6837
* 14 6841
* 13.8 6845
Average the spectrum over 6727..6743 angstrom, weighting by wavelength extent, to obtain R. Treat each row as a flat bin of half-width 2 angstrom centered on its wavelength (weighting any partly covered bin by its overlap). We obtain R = 14.5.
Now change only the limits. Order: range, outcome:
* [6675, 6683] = 14.6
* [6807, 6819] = 14.3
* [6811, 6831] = 14.1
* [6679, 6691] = 14.6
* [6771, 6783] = 14.1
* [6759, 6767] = 14.6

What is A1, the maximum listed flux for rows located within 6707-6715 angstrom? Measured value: 14.9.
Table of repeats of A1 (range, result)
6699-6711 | 14.7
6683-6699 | 14.8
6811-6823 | 14.3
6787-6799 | 14.4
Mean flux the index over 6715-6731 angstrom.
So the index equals 14.5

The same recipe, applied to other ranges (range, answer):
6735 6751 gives 14.2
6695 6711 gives 14.4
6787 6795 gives 14.2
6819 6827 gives 14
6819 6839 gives 13.9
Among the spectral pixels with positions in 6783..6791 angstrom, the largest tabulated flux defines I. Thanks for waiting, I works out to 14.6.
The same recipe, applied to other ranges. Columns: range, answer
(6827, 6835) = 14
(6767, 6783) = 14.2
